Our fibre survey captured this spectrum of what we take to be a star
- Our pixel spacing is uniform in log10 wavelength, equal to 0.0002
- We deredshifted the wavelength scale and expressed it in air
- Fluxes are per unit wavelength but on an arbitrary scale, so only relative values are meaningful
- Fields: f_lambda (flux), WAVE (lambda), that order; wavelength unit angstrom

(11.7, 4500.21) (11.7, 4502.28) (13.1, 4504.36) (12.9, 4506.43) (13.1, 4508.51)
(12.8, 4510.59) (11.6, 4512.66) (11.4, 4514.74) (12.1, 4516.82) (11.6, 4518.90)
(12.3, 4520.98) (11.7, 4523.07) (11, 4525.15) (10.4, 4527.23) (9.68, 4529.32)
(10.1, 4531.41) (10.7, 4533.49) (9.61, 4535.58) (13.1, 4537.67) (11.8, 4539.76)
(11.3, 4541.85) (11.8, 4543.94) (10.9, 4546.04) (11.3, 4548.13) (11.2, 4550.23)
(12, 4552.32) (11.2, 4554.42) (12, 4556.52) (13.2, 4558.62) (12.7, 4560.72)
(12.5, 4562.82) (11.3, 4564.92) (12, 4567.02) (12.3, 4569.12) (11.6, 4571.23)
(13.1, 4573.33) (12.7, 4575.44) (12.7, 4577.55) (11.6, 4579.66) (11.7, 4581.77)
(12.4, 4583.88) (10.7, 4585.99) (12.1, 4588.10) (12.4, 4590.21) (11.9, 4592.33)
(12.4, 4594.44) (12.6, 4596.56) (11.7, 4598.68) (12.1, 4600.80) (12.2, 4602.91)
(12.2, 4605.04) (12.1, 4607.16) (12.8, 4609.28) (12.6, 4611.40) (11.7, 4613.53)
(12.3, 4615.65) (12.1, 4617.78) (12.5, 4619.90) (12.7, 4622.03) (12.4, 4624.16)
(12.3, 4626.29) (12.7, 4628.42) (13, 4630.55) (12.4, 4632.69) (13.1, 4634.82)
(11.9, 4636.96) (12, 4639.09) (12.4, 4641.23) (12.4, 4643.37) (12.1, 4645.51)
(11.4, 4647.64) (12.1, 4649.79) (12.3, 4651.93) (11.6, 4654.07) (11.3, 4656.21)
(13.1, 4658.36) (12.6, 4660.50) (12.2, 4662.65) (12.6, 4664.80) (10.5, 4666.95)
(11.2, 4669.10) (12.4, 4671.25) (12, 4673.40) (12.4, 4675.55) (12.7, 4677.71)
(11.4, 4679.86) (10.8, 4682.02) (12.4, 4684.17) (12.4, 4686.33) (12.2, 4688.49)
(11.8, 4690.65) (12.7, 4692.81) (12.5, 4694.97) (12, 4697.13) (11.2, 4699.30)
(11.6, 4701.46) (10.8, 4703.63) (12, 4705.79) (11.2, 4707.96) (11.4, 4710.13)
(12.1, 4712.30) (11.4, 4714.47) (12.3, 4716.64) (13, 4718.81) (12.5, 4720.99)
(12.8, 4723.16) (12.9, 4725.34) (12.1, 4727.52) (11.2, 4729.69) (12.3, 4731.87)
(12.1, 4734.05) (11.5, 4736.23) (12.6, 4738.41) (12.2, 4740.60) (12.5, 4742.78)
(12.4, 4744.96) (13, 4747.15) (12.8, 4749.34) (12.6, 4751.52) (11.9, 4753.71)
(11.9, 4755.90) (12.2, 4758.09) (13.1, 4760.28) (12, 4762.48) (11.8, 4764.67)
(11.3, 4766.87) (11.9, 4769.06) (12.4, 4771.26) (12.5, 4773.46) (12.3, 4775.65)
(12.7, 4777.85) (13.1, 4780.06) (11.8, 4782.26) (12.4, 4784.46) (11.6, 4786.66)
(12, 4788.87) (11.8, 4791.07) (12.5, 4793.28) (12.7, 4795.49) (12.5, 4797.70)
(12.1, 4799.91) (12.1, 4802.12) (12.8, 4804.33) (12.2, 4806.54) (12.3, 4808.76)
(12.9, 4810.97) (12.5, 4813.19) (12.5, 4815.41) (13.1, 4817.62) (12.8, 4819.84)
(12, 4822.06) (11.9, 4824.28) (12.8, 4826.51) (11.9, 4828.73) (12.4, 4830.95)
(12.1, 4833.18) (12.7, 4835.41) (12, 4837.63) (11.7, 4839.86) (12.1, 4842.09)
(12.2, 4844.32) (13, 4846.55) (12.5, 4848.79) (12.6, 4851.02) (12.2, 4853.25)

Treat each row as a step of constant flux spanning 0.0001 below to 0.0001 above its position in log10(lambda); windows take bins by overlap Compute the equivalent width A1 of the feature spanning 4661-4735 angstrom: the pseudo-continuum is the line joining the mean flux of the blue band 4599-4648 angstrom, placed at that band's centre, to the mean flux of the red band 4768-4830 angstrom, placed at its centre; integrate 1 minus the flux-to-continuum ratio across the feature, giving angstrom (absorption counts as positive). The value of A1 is 2.18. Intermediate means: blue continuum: 12.3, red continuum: 12.4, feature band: 12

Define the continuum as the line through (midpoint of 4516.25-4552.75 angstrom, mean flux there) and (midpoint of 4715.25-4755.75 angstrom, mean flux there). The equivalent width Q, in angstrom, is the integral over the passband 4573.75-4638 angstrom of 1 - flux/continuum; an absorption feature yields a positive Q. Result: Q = -3.6 angstrom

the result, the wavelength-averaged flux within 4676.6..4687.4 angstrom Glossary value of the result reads 11.9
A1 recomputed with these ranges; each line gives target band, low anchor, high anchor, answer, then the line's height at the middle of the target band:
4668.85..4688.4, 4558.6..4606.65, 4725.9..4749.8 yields 0.32 angstrom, 12.2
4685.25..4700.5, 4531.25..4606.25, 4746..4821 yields 0.06 angstrom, 12.2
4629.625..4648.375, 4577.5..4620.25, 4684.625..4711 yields -0.48 angstrom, 12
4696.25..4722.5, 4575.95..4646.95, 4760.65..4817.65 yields 1.00 angstrom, 12.3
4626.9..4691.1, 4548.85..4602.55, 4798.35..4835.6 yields 0.41 angstrom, 12.2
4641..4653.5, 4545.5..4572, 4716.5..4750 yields 0.06 angstrom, 12.1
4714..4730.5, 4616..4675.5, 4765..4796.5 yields -0.17 angstrom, 12.2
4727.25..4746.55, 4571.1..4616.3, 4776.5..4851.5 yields 0.27 angstrom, 12.3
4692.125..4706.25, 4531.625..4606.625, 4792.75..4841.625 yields 0.41 angstrom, 12.2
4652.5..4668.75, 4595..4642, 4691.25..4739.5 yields 0.32 angstrom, 12.2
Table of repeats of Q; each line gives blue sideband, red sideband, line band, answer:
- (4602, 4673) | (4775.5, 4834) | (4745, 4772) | 0.2 angstrom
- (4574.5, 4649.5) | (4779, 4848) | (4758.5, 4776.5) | 0.2 angstrom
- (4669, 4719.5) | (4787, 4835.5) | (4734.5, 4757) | -0.4 angstrom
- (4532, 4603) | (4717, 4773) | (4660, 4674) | 0.2 angstrom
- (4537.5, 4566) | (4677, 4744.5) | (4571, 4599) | -0.6 angstrom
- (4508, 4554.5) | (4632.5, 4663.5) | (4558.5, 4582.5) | -1.2 angstrom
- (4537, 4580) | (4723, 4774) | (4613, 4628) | -0.3 angstrom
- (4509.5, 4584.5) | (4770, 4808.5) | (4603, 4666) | -2.0 angstrom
